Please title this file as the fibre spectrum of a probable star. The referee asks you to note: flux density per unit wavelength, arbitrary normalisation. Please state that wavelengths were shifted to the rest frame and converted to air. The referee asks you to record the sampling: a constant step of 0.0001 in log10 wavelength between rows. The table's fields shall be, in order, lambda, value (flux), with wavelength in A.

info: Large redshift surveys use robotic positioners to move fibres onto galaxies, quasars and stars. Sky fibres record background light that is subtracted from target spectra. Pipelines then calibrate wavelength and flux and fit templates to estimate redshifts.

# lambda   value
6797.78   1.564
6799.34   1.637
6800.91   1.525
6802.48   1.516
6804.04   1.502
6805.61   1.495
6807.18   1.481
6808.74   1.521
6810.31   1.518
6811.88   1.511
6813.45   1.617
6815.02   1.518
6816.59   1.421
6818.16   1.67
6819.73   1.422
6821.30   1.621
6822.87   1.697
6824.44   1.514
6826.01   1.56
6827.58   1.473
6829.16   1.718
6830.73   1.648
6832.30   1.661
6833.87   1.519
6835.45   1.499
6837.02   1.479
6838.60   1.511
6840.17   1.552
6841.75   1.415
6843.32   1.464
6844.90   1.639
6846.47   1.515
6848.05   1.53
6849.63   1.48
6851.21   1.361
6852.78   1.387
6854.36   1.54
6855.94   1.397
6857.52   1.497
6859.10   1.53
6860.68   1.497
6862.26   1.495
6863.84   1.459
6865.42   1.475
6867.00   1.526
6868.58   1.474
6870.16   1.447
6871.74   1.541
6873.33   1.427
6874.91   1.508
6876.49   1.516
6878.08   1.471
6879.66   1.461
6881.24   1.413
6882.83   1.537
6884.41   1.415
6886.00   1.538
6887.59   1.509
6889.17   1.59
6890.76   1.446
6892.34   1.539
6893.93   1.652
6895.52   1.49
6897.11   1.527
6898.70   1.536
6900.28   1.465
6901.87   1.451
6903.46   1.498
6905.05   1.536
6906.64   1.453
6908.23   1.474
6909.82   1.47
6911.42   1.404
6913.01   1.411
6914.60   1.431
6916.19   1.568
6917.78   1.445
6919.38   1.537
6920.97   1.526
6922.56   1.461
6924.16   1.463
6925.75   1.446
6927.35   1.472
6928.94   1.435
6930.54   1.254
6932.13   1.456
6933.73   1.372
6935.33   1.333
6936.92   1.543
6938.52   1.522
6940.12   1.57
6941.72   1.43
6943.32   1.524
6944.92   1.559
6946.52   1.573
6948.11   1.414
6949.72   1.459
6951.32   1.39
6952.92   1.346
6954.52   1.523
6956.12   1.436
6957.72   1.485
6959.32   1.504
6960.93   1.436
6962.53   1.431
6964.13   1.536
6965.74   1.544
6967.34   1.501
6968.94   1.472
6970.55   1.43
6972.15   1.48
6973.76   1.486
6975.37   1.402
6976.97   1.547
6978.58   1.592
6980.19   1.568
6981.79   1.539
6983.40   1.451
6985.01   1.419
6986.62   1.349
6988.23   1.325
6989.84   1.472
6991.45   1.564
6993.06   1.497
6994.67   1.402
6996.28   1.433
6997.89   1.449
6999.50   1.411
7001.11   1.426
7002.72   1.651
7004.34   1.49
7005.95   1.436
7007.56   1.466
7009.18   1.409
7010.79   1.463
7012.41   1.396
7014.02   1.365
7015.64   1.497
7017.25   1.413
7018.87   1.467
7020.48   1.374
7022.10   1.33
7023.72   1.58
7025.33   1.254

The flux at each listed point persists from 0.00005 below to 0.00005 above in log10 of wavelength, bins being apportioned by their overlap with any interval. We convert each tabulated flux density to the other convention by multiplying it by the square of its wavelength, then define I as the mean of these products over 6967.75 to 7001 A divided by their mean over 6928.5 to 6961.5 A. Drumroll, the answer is 1.02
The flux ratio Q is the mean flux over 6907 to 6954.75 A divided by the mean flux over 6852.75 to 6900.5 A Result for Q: 0.98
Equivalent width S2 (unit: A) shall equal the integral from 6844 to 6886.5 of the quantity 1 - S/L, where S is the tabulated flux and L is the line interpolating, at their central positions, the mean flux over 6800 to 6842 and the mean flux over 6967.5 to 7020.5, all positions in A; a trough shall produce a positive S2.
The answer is 1.0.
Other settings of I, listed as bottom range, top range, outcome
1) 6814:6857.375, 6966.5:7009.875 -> 1.01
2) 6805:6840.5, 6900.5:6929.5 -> 0.98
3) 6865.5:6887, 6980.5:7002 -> 1.01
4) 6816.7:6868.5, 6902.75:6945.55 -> 0.99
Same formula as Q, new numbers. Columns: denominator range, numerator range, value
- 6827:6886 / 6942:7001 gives 0.98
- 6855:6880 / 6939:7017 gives 0.99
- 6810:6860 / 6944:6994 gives 0.97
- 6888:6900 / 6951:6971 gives 0.95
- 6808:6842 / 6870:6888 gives 0.96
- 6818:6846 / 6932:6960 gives 0.94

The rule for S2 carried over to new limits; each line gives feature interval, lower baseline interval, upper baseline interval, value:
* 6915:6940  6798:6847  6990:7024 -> 0.56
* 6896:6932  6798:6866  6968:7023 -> 0.55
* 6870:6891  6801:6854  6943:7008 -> 0.27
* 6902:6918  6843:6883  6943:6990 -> 0.10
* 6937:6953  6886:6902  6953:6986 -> 0.11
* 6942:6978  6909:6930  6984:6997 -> -0.76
